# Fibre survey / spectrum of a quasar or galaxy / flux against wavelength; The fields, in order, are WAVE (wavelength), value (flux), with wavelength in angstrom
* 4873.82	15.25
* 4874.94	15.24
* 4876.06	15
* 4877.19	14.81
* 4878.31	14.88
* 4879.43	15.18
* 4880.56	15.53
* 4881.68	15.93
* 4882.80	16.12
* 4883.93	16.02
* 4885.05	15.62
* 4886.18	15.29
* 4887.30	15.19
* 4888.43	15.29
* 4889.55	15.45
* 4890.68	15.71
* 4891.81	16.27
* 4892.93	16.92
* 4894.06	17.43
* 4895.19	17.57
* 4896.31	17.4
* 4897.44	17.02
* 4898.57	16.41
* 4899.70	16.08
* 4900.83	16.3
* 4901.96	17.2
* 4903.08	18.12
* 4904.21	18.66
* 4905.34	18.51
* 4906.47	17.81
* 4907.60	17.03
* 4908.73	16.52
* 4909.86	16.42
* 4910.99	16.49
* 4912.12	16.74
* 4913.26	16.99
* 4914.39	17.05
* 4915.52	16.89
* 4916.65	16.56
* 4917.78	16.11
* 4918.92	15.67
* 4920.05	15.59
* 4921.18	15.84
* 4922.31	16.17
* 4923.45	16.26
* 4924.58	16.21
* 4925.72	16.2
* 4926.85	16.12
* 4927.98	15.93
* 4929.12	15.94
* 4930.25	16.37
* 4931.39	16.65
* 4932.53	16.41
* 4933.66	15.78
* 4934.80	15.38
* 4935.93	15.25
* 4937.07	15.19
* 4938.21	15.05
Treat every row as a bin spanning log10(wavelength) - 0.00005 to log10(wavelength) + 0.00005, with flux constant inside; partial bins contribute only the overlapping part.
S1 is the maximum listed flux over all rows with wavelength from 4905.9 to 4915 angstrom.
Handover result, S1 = 17.81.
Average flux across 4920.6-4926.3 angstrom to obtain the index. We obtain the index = 16.1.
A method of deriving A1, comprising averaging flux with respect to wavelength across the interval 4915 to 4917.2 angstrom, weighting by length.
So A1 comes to 16.7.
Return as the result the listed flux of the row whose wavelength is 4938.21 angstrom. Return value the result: 15.05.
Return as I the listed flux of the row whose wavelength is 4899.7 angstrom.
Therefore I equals 16.08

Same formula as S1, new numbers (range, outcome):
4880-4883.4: 16.12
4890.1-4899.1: 17.57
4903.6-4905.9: 18.66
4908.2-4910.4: 16.52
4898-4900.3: 16.41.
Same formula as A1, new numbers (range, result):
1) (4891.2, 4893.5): 16.6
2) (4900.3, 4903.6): 17.2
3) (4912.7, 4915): 17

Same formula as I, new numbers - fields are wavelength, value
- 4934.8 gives 15.38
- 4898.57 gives 16.41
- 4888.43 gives 15.29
